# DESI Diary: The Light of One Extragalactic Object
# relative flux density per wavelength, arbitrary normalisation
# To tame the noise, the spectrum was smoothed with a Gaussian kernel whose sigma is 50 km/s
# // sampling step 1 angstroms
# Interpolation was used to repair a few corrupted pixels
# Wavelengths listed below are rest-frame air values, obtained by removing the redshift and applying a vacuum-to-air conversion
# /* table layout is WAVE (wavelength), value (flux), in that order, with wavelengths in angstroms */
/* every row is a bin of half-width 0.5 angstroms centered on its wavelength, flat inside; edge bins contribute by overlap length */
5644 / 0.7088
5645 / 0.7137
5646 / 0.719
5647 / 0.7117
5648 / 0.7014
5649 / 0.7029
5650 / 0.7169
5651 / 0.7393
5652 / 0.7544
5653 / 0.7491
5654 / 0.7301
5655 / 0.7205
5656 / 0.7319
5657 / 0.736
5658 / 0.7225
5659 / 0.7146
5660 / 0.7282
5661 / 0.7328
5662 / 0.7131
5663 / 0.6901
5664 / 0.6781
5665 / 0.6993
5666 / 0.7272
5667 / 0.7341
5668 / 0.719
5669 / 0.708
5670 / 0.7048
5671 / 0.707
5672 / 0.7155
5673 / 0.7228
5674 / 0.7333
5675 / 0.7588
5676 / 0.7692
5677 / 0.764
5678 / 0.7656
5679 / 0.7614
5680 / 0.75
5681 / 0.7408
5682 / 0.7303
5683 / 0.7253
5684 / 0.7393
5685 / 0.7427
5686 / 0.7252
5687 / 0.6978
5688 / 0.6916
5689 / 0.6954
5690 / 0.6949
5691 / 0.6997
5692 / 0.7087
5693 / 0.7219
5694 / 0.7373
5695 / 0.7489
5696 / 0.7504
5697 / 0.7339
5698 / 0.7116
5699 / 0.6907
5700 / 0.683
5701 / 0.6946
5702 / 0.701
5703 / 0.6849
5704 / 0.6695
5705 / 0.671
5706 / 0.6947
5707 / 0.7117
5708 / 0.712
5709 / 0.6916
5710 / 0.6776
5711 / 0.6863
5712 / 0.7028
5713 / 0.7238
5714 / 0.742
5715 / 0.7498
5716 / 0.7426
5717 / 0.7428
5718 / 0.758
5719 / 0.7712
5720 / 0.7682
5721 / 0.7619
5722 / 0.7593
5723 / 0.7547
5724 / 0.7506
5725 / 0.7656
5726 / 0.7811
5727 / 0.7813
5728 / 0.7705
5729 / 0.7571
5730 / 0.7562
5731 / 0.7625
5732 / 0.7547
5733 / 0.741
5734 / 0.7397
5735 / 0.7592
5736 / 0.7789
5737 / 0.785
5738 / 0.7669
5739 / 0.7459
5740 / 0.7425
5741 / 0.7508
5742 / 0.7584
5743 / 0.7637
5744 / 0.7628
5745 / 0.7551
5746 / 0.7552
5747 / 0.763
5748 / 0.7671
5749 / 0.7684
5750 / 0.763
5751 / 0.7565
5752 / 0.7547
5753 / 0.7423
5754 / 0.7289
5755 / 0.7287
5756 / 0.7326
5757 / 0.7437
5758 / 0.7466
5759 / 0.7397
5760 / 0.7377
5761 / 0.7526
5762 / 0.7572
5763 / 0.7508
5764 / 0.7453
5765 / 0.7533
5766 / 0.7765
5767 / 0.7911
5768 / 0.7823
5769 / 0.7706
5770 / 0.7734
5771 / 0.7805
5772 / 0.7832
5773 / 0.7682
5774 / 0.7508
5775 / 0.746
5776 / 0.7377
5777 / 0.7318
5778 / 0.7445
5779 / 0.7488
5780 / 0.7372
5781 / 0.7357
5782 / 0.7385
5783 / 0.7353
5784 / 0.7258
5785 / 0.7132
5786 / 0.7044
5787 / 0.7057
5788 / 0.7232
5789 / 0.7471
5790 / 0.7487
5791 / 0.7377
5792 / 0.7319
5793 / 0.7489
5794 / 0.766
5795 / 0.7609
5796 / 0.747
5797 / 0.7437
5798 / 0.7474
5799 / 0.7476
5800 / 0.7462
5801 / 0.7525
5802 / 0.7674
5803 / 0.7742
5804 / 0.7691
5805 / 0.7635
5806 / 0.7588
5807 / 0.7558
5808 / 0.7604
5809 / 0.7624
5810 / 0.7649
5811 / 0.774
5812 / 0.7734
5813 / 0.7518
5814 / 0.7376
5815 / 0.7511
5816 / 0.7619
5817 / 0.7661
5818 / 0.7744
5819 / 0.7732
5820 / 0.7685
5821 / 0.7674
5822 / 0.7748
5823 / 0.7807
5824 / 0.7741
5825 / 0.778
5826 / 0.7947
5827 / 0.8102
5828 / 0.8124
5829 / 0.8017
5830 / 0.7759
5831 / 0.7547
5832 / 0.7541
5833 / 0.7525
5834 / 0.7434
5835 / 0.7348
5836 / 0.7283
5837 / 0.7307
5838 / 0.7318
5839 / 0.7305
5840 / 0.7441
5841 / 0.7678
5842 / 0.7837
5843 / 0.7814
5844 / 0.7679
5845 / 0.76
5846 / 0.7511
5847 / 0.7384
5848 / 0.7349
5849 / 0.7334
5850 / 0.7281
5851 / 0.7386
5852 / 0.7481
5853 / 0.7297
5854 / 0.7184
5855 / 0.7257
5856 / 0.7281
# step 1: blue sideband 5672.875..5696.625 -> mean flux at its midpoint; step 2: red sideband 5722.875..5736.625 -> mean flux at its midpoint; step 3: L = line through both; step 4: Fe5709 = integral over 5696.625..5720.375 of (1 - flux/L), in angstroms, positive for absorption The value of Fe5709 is 1.1 angstroms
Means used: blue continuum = 0.732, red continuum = 0.761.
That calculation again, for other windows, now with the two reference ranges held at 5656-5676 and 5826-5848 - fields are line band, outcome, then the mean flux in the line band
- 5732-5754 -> -0.58 angstroms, 0.757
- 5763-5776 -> -0.39 angstroms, 0.767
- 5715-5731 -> -0.61 angstroms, 0.761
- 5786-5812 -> -0.02 angstroms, 0.752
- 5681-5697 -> 0.08 angstroms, 0.722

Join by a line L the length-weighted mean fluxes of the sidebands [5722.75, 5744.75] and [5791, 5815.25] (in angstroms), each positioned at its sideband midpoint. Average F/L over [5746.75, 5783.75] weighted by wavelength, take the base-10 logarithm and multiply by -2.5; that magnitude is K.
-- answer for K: 0.01 mag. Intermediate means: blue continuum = 0.76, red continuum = 0.756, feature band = 0.753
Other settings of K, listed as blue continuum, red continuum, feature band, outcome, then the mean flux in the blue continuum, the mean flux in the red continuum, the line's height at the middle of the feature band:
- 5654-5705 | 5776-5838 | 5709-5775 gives -0.02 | 0.72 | 0.755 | 0.737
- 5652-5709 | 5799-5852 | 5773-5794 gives 0.02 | 0.72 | 0.761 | 0.749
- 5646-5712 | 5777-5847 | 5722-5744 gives -0.04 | 0.718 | 0.755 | 0.733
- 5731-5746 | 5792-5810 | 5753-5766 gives 0.02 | 0.758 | 0.757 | 0.757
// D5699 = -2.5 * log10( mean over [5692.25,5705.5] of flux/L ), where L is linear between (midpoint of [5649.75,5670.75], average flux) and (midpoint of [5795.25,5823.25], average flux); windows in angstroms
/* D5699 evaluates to 0.04 mag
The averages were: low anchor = 0.721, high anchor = 0.761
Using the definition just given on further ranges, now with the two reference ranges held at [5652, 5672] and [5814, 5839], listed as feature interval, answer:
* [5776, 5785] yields 0.02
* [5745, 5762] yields -0.01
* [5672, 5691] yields -0.01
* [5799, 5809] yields 0.00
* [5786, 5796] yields 0.02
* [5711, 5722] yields -0.01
